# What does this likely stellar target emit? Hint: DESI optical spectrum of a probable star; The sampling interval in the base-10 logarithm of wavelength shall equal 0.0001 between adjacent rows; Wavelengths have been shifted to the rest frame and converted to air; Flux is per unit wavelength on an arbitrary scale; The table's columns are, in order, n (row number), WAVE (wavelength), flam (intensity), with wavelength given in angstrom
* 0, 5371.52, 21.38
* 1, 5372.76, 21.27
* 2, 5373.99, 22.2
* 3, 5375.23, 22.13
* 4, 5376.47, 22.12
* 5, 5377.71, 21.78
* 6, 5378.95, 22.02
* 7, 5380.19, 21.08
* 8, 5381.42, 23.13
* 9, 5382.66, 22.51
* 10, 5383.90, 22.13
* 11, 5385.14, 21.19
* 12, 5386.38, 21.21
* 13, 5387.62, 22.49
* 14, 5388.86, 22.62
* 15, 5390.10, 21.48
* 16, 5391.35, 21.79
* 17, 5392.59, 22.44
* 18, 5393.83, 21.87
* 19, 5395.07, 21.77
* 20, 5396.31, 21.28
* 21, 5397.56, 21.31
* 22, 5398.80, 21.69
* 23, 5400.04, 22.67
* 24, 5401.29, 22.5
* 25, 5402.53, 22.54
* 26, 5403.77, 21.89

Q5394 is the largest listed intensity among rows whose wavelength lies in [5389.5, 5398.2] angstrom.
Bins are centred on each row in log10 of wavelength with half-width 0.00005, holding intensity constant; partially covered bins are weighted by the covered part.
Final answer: 22.44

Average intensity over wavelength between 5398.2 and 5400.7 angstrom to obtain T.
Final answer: 22.2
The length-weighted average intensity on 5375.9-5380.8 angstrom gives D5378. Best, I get 21.7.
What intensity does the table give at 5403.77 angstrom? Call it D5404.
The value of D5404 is 21.89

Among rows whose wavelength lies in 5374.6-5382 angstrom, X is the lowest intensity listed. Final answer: 21.08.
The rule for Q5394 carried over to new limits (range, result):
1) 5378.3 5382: 23.13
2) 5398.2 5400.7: 22.67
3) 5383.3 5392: 22.62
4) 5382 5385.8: 22.51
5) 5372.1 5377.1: 22.2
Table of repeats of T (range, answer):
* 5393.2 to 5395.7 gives 21.9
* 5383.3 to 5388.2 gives 21.7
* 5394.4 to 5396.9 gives 21.6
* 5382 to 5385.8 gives 21.9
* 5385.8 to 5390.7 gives 22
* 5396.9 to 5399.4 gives 21.5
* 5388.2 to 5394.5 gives 22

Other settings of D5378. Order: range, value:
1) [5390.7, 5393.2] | 22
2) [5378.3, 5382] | 22.1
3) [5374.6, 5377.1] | 22.1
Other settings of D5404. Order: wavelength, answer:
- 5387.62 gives 22.49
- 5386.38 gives 21.21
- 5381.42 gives 23.13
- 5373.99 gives 22.2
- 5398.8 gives 21.69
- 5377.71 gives 21.78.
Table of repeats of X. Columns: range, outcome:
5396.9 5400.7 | 21.31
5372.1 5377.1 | 21.27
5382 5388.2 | 21.19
